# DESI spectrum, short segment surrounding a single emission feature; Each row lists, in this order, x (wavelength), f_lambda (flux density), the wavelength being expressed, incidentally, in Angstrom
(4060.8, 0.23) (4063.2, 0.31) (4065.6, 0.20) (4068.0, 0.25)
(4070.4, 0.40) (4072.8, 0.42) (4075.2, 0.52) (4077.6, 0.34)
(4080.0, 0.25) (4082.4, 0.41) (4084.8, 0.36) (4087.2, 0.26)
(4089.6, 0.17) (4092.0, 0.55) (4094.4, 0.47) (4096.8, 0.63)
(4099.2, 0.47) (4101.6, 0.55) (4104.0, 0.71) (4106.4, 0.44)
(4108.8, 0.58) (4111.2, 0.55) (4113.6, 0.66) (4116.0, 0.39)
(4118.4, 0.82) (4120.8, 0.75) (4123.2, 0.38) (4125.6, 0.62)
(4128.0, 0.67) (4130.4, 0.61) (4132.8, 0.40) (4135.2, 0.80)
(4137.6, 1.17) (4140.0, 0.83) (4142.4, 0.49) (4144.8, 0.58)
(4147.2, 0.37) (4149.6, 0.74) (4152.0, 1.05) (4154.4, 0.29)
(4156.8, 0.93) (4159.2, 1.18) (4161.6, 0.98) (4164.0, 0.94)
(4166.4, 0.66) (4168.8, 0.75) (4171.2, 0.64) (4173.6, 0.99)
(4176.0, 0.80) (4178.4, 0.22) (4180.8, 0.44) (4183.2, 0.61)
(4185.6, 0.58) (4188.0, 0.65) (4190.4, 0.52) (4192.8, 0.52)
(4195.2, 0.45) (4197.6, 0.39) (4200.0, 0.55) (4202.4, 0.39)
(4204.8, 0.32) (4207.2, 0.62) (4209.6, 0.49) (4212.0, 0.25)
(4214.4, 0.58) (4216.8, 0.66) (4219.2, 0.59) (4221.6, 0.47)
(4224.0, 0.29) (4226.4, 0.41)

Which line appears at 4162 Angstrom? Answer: C IV 1549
